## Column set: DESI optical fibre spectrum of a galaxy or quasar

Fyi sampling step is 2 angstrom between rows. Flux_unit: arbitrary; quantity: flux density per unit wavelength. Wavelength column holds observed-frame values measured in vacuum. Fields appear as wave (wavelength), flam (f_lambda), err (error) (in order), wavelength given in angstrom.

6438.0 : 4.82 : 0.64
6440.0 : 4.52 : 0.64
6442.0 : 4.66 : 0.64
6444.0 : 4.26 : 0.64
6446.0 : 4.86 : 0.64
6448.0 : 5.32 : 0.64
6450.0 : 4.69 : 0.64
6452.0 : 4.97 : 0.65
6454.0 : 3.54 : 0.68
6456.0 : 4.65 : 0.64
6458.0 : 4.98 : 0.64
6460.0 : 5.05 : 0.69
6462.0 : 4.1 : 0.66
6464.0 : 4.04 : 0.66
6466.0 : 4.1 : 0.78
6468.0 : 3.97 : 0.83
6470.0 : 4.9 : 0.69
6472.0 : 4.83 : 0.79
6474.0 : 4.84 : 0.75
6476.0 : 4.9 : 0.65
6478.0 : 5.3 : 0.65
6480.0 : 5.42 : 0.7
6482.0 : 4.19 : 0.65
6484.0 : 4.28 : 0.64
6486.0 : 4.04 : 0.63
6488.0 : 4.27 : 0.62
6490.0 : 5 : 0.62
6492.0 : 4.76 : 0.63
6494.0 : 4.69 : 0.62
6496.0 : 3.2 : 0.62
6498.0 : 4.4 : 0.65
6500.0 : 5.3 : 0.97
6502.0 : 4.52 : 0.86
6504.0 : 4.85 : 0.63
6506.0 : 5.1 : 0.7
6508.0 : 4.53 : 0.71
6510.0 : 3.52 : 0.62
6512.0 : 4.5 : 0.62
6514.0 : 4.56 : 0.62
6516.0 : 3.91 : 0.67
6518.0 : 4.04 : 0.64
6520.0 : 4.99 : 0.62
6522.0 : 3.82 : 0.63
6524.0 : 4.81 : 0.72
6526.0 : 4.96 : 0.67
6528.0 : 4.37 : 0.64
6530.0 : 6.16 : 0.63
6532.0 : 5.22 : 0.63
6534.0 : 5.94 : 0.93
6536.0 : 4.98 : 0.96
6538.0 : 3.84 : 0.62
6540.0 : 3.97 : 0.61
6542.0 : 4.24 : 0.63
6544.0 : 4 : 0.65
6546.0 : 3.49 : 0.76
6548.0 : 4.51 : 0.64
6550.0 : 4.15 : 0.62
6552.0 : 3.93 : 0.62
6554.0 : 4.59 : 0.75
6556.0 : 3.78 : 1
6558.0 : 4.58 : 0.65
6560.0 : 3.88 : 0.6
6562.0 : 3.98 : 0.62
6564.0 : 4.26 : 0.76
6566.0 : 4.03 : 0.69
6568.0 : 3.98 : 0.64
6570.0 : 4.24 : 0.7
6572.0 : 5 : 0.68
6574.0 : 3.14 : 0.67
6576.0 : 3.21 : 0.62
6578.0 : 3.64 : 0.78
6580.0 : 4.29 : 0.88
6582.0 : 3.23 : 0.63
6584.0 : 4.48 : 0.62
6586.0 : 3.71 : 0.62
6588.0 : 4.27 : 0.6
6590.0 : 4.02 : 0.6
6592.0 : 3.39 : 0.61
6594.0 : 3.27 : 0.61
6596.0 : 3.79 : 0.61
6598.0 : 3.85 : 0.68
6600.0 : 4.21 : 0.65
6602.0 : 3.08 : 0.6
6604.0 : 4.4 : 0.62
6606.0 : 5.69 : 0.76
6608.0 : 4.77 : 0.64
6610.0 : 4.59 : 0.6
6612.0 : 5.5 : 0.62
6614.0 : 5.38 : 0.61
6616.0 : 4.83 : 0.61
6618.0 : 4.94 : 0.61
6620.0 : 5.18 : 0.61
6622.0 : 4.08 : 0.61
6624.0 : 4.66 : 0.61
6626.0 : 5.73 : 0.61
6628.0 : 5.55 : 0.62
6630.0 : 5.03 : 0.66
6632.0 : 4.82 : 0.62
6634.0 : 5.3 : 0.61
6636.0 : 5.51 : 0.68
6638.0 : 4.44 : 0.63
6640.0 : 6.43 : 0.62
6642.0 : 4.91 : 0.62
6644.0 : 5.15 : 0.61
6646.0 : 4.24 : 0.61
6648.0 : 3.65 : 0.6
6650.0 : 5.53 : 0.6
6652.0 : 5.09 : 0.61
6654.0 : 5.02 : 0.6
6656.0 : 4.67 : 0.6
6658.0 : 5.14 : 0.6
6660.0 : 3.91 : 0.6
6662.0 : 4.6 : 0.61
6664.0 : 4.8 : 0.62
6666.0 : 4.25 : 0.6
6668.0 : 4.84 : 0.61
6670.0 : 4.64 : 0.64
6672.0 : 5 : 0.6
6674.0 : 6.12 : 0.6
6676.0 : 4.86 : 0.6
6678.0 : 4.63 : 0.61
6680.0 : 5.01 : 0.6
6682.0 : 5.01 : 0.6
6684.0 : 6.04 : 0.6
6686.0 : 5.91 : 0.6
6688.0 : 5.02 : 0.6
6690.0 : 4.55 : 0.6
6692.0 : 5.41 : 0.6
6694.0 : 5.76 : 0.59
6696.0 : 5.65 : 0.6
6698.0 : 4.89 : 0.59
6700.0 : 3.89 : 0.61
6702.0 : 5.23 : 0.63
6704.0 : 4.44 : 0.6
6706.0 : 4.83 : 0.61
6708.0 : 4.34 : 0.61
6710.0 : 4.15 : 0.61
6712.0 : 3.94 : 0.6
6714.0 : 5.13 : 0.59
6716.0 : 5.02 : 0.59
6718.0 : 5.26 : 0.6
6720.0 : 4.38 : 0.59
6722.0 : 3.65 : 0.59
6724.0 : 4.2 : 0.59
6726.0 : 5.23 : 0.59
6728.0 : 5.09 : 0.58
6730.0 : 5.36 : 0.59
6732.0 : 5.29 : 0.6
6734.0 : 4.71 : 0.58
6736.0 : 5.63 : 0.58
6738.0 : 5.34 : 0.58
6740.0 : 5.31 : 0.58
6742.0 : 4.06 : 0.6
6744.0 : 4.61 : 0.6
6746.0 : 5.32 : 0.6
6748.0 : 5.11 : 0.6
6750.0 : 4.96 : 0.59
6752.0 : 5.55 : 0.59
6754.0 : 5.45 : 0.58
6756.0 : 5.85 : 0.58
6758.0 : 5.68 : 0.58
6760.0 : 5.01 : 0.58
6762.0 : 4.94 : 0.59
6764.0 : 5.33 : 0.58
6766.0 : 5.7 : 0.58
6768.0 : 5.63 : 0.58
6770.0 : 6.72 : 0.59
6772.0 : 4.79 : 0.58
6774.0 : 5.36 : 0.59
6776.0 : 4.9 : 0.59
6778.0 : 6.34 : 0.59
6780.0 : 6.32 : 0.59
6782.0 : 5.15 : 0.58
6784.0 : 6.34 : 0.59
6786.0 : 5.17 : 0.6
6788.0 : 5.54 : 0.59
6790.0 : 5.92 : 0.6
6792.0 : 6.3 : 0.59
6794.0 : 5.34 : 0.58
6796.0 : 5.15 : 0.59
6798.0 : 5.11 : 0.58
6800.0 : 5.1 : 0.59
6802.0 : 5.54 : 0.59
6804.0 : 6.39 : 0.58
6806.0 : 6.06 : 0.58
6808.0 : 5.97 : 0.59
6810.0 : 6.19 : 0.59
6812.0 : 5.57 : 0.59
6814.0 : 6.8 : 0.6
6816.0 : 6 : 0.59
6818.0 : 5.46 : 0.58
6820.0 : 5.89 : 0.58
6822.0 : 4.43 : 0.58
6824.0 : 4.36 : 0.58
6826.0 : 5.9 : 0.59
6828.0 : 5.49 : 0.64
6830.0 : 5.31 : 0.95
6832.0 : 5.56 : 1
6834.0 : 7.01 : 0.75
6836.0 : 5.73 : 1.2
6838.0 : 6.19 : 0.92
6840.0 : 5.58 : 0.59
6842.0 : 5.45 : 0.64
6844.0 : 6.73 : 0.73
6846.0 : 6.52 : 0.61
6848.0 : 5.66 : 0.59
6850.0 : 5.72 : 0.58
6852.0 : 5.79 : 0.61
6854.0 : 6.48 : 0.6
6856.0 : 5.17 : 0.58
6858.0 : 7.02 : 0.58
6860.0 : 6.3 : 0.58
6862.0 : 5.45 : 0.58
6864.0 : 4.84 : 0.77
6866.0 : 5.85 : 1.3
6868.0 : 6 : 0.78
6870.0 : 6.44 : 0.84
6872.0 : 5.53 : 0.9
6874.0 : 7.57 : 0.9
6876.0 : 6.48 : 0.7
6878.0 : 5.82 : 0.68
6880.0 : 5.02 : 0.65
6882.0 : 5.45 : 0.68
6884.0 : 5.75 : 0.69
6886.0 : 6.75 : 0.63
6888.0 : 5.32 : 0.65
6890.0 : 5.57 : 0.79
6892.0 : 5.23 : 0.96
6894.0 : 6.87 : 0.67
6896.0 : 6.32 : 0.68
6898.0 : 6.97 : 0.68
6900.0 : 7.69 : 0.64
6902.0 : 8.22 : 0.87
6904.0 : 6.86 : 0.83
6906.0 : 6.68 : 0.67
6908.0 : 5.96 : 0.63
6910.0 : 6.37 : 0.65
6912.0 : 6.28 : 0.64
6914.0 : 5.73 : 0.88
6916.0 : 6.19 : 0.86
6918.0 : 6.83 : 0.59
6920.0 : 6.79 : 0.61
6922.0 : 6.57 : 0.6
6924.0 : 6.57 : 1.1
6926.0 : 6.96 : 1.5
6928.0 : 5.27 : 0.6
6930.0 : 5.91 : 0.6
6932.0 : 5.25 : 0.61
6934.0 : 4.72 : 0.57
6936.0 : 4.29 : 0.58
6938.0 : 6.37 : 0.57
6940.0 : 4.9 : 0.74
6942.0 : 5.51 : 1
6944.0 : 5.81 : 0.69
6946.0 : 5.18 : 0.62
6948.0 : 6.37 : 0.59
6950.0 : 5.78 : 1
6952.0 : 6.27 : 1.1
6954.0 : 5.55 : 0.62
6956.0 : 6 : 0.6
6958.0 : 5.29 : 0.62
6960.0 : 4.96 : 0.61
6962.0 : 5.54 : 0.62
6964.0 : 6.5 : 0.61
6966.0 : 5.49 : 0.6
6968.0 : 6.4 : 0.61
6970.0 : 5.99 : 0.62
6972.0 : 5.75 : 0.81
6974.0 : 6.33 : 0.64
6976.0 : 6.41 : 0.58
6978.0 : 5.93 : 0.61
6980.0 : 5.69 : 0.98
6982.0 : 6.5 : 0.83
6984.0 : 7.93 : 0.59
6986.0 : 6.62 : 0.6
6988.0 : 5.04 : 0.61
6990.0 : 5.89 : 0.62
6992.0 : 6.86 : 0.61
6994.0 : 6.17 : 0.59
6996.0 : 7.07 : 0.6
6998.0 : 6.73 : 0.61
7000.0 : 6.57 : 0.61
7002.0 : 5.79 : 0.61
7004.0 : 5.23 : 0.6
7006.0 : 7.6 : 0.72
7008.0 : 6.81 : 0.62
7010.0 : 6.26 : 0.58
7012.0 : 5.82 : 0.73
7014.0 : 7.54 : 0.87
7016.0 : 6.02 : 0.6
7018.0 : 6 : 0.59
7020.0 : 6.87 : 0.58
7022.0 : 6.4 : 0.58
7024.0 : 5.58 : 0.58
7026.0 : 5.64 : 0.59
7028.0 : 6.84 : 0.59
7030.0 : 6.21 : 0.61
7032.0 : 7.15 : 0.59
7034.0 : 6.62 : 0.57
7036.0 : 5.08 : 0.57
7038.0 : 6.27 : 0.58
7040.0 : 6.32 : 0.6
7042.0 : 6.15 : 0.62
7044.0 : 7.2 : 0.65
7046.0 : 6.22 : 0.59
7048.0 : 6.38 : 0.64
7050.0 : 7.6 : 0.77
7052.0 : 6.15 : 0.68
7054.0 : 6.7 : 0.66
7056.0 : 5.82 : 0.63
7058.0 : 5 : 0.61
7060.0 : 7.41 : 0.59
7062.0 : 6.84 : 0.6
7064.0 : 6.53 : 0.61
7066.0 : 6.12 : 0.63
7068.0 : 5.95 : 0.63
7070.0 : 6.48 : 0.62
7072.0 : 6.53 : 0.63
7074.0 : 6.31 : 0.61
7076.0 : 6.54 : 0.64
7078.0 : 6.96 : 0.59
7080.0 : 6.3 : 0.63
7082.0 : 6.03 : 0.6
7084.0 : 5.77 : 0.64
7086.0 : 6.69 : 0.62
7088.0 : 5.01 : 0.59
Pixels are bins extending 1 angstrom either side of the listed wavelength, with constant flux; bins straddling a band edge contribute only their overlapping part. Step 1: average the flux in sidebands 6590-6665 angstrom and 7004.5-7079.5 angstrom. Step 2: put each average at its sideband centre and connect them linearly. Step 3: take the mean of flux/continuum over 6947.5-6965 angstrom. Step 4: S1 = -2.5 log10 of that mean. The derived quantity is 0.05 mag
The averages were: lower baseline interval 4.72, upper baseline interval 6.42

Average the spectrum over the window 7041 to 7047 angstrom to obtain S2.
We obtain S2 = 6.52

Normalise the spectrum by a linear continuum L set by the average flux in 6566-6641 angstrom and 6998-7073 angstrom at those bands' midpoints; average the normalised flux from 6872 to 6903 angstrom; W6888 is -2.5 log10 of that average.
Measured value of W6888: -0.11 mag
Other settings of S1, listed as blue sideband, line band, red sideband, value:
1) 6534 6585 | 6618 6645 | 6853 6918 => -0.13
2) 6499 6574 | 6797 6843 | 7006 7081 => -0.03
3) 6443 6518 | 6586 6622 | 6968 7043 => 0.13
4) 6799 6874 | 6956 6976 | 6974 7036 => 0.07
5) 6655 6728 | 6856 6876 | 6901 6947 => -0.06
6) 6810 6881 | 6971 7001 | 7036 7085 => -0.03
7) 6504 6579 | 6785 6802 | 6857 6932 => 0.05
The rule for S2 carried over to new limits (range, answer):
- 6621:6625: 4.37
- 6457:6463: 4.71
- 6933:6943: 5.16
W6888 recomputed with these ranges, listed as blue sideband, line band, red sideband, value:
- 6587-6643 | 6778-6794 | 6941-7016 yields -0.09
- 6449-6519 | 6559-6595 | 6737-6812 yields 0.23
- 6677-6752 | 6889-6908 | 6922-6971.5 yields -0.20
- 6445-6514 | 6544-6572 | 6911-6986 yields 0.16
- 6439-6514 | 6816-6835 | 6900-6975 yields 0.03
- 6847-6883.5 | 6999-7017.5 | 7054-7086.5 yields -0.03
